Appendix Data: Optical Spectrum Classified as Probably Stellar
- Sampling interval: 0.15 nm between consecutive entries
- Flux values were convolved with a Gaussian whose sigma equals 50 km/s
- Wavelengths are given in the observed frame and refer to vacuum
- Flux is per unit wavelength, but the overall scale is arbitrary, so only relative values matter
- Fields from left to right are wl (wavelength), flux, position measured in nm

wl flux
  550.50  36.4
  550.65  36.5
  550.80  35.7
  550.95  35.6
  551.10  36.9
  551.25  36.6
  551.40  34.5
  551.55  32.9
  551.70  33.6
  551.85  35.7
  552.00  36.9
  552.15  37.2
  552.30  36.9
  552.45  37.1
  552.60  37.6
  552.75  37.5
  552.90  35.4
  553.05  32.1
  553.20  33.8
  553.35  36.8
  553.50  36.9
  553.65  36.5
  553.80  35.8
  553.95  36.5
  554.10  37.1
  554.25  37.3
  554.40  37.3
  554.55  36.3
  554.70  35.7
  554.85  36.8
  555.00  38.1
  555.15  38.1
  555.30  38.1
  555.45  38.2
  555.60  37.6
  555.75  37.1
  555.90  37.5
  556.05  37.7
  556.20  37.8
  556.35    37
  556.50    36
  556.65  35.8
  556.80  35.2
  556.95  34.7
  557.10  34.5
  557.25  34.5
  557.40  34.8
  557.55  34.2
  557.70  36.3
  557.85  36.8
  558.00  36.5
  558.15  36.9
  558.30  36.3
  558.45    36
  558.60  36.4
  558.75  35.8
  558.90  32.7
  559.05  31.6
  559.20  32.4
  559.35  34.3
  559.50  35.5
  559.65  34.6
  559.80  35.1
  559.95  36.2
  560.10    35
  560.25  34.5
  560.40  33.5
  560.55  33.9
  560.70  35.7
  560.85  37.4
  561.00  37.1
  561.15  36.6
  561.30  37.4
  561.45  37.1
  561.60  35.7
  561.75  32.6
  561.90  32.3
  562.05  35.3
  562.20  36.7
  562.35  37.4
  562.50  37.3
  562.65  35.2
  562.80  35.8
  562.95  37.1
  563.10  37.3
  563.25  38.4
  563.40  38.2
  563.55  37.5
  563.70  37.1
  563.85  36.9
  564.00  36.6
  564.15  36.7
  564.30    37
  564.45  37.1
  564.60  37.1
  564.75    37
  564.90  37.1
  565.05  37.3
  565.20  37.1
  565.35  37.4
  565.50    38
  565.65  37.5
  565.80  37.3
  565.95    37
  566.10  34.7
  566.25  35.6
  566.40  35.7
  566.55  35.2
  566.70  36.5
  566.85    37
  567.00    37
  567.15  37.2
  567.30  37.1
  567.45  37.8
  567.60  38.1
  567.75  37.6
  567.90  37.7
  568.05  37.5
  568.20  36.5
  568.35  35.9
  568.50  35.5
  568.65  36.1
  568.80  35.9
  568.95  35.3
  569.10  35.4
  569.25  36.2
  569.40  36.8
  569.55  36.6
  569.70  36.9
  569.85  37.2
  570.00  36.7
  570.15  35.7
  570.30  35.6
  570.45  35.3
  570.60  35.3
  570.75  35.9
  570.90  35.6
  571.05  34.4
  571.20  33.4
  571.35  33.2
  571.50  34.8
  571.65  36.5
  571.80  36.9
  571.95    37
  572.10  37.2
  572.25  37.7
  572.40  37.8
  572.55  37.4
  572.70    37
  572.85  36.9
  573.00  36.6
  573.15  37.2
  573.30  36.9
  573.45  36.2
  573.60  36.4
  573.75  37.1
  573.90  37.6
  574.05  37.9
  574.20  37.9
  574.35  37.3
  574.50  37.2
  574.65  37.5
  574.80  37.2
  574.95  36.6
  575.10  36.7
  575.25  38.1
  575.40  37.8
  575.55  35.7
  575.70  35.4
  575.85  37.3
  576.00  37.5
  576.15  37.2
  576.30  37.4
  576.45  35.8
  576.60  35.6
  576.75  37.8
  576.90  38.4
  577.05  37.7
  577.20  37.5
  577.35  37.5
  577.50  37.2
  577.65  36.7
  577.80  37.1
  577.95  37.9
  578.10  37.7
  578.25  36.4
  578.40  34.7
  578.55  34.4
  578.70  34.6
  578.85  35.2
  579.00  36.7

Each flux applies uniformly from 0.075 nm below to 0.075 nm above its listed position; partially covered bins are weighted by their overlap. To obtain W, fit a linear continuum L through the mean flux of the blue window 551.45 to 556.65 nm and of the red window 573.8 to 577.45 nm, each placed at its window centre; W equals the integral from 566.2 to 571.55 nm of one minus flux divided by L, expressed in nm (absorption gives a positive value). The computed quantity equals 0.12 nm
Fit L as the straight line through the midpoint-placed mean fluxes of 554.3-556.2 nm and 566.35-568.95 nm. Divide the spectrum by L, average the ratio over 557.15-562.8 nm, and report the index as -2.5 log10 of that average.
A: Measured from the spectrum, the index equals 0.05 mag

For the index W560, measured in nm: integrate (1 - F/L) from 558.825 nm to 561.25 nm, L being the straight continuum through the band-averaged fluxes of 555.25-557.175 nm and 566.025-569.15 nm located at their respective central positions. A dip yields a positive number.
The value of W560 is 0.12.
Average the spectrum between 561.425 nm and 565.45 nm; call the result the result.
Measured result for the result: 36.6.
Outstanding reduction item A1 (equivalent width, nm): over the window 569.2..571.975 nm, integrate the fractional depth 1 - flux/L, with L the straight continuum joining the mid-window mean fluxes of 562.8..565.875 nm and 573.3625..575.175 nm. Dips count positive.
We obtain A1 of 0.11 nm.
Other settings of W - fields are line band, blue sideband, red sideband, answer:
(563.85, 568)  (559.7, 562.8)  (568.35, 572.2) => -0.14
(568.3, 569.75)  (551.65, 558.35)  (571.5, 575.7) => 0.03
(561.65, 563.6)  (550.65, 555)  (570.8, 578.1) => 0.01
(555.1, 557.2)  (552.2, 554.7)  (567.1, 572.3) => -0.03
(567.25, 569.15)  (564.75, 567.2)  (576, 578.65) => 0.01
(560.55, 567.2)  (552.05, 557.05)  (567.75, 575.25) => -0.01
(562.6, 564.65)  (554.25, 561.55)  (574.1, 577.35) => -0.04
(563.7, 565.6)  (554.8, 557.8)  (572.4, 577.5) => -0.02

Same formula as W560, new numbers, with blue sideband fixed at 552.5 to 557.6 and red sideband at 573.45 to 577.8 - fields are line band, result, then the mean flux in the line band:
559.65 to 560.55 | 0.04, 34.8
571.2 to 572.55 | 0.03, 36.3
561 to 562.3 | 0.04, 35.6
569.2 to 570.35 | 0.01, 36.5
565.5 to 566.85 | 0.02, 36.3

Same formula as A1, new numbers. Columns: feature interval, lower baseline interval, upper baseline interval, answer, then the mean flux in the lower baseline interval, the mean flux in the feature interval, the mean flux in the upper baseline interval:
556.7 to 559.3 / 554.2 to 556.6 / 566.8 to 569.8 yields 0.15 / 37.3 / 35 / 36.7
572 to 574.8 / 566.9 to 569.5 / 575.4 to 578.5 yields -0.03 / 36.7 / 37.2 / 36.9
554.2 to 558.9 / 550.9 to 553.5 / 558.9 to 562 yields -0.15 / 35.7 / 36.4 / 34.9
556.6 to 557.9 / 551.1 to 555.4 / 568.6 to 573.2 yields 0.04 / 36.3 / 35.2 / 36.1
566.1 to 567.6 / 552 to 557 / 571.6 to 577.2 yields 0.02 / 36.7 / 36.5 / 37.1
